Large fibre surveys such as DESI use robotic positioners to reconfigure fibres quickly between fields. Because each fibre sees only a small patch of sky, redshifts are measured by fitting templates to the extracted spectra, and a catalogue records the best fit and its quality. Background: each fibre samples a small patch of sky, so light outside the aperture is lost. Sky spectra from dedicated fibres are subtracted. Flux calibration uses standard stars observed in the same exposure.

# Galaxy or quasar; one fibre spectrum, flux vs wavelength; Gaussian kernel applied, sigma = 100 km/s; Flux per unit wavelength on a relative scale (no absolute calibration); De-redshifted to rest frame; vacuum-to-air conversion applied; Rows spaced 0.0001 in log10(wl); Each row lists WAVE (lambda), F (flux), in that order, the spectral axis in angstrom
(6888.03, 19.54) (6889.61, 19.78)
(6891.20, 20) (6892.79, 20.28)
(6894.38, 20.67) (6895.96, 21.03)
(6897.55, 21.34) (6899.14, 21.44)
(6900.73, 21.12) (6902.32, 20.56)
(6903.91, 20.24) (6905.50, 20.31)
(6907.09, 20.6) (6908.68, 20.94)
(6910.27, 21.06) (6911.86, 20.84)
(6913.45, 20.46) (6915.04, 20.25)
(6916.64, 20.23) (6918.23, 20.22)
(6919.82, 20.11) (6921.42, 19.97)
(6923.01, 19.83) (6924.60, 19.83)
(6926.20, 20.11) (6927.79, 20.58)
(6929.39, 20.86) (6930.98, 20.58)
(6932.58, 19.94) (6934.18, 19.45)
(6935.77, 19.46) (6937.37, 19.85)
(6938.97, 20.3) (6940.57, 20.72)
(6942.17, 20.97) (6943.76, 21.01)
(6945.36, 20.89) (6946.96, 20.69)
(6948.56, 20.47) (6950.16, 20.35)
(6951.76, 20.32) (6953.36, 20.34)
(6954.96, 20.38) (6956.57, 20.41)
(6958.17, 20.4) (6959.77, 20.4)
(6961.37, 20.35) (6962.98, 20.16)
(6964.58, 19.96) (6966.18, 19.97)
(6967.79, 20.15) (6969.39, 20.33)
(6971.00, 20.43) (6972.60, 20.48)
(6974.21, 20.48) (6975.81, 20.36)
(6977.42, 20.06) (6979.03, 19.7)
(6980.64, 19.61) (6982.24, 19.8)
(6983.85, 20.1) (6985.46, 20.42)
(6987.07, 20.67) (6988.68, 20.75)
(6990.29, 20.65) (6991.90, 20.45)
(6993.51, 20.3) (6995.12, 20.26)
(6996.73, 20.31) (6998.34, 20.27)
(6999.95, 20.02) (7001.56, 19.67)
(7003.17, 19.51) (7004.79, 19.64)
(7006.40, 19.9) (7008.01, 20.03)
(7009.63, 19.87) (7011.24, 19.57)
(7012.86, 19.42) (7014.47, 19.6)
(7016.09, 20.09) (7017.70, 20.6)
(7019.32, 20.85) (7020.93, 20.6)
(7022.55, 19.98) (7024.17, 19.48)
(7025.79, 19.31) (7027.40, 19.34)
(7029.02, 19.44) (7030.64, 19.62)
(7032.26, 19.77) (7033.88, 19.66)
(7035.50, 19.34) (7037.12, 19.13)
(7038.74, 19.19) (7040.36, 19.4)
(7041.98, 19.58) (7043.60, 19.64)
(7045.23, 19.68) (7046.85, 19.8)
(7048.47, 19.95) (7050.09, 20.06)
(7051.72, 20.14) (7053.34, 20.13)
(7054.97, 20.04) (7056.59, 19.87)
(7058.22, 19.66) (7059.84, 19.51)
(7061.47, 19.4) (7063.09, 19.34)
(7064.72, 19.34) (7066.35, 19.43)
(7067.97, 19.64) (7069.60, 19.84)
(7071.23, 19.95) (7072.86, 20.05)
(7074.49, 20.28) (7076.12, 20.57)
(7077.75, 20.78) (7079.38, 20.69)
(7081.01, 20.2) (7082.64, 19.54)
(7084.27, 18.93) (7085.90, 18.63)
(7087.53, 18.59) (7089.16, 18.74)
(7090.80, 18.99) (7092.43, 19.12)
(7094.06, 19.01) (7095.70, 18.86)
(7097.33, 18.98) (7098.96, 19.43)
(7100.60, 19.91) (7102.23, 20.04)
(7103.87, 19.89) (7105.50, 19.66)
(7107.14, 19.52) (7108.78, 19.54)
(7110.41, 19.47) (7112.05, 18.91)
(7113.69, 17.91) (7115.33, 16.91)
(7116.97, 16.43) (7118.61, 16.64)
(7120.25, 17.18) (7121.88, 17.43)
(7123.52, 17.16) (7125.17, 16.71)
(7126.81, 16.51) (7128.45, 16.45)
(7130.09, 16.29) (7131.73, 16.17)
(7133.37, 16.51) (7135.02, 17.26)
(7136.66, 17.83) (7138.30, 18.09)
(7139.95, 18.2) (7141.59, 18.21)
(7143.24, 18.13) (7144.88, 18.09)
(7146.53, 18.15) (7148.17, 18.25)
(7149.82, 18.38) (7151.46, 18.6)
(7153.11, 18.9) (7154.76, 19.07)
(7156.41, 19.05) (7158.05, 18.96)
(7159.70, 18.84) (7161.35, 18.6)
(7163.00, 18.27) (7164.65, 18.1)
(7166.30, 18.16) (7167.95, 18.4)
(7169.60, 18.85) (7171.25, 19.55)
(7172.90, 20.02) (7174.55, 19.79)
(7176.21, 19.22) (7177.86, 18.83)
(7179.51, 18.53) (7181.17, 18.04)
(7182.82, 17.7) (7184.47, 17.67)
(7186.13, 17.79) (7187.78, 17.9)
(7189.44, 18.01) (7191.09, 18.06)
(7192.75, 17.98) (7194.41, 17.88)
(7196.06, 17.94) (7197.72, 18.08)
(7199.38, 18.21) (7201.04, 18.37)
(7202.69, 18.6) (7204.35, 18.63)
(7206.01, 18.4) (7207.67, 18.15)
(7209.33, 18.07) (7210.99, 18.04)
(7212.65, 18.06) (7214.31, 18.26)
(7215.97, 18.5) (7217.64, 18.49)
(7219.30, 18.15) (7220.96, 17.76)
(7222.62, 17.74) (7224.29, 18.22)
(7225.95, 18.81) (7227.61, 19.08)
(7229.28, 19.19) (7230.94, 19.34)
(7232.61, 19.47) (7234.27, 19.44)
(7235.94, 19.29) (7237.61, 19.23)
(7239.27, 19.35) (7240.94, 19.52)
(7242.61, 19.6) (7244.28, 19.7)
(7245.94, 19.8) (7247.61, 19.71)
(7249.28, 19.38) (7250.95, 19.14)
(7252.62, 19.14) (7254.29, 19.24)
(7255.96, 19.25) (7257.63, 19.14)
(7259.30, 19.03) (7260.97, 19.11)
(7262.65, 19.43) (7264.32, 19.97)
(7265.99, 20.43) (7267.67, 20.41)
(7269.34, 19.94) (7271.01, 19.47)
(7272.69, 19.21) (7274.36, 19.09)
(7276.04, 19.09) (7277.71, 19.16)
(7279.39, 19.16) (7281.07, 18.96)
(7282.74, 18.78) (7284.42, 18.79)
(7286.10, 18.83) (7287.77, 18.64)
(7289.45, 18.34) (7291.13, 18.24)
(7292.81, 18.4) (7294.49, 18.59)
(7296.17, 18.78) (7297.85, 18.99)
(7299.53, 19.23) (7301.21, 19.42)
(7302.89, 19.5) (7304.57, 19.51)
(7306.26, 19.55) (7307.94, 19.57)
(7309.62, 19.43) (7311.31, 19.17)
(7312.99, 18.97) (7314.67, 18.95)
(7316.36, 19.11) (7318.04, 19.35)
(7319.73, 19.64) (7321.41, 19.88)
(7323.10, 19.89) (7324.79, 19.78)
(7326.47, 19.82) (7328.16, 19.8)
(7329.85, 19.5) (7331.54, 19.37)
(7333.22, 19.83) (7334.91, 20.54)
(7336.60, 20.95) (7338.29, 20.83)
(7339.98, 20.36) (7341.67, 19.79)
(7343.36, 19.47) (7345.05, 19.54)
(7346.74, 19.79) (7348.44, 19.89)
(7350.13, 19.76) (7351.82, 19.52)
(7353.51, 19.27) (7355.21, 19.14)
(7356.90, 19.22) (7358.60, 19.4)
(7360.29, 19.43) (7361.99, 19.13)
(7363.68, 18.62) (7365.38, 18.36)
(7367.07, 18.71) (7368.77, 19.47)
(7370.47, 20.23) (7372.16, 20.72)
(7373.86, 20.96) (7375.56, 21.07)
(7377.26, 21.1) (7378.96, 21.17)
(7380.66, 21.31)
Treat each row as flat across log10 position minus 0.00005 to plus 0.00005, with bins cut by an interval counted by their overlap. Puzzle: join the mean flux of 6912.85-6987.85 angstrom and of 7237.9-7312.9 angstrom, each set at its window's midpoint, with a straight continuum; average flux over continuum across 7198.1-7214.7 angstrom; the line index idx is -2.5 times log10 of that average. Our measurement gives 0.07 mag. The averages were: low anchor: 20.3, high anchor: 19.3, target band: 18.3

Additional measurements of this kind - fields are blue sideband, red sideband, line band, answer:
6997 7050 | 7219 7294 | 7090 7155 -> 0.077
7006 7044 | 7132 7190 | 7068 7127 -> 0.004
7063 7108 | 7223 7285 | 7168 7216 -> 0.059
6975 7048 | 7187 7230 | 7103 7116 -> 0.005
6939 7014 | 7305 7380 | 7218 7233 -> 0.072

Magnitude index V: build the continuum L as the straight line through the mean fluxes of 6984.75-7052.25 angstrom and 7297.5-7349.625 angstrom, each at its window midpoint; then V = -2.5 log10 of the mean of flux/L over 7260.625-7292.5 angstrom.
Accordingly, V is 0.03 mag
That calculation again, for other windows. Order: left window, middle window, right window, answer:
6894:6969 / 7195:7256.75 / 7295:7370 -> 0.05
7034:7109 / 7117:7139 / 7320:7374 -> 0.16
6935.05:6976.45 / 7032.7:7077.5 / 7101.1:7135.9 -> -0.05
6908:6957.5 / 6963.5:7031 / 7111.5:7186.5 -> -0.02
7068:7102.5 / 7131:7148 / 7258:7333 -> 0.11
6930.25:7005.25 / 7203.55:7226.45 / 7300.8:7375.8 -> 0.09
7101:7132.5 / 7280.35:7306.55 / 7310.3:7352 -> 0.03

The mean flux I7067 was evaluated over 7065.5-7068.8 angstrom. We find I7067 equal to 19.5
